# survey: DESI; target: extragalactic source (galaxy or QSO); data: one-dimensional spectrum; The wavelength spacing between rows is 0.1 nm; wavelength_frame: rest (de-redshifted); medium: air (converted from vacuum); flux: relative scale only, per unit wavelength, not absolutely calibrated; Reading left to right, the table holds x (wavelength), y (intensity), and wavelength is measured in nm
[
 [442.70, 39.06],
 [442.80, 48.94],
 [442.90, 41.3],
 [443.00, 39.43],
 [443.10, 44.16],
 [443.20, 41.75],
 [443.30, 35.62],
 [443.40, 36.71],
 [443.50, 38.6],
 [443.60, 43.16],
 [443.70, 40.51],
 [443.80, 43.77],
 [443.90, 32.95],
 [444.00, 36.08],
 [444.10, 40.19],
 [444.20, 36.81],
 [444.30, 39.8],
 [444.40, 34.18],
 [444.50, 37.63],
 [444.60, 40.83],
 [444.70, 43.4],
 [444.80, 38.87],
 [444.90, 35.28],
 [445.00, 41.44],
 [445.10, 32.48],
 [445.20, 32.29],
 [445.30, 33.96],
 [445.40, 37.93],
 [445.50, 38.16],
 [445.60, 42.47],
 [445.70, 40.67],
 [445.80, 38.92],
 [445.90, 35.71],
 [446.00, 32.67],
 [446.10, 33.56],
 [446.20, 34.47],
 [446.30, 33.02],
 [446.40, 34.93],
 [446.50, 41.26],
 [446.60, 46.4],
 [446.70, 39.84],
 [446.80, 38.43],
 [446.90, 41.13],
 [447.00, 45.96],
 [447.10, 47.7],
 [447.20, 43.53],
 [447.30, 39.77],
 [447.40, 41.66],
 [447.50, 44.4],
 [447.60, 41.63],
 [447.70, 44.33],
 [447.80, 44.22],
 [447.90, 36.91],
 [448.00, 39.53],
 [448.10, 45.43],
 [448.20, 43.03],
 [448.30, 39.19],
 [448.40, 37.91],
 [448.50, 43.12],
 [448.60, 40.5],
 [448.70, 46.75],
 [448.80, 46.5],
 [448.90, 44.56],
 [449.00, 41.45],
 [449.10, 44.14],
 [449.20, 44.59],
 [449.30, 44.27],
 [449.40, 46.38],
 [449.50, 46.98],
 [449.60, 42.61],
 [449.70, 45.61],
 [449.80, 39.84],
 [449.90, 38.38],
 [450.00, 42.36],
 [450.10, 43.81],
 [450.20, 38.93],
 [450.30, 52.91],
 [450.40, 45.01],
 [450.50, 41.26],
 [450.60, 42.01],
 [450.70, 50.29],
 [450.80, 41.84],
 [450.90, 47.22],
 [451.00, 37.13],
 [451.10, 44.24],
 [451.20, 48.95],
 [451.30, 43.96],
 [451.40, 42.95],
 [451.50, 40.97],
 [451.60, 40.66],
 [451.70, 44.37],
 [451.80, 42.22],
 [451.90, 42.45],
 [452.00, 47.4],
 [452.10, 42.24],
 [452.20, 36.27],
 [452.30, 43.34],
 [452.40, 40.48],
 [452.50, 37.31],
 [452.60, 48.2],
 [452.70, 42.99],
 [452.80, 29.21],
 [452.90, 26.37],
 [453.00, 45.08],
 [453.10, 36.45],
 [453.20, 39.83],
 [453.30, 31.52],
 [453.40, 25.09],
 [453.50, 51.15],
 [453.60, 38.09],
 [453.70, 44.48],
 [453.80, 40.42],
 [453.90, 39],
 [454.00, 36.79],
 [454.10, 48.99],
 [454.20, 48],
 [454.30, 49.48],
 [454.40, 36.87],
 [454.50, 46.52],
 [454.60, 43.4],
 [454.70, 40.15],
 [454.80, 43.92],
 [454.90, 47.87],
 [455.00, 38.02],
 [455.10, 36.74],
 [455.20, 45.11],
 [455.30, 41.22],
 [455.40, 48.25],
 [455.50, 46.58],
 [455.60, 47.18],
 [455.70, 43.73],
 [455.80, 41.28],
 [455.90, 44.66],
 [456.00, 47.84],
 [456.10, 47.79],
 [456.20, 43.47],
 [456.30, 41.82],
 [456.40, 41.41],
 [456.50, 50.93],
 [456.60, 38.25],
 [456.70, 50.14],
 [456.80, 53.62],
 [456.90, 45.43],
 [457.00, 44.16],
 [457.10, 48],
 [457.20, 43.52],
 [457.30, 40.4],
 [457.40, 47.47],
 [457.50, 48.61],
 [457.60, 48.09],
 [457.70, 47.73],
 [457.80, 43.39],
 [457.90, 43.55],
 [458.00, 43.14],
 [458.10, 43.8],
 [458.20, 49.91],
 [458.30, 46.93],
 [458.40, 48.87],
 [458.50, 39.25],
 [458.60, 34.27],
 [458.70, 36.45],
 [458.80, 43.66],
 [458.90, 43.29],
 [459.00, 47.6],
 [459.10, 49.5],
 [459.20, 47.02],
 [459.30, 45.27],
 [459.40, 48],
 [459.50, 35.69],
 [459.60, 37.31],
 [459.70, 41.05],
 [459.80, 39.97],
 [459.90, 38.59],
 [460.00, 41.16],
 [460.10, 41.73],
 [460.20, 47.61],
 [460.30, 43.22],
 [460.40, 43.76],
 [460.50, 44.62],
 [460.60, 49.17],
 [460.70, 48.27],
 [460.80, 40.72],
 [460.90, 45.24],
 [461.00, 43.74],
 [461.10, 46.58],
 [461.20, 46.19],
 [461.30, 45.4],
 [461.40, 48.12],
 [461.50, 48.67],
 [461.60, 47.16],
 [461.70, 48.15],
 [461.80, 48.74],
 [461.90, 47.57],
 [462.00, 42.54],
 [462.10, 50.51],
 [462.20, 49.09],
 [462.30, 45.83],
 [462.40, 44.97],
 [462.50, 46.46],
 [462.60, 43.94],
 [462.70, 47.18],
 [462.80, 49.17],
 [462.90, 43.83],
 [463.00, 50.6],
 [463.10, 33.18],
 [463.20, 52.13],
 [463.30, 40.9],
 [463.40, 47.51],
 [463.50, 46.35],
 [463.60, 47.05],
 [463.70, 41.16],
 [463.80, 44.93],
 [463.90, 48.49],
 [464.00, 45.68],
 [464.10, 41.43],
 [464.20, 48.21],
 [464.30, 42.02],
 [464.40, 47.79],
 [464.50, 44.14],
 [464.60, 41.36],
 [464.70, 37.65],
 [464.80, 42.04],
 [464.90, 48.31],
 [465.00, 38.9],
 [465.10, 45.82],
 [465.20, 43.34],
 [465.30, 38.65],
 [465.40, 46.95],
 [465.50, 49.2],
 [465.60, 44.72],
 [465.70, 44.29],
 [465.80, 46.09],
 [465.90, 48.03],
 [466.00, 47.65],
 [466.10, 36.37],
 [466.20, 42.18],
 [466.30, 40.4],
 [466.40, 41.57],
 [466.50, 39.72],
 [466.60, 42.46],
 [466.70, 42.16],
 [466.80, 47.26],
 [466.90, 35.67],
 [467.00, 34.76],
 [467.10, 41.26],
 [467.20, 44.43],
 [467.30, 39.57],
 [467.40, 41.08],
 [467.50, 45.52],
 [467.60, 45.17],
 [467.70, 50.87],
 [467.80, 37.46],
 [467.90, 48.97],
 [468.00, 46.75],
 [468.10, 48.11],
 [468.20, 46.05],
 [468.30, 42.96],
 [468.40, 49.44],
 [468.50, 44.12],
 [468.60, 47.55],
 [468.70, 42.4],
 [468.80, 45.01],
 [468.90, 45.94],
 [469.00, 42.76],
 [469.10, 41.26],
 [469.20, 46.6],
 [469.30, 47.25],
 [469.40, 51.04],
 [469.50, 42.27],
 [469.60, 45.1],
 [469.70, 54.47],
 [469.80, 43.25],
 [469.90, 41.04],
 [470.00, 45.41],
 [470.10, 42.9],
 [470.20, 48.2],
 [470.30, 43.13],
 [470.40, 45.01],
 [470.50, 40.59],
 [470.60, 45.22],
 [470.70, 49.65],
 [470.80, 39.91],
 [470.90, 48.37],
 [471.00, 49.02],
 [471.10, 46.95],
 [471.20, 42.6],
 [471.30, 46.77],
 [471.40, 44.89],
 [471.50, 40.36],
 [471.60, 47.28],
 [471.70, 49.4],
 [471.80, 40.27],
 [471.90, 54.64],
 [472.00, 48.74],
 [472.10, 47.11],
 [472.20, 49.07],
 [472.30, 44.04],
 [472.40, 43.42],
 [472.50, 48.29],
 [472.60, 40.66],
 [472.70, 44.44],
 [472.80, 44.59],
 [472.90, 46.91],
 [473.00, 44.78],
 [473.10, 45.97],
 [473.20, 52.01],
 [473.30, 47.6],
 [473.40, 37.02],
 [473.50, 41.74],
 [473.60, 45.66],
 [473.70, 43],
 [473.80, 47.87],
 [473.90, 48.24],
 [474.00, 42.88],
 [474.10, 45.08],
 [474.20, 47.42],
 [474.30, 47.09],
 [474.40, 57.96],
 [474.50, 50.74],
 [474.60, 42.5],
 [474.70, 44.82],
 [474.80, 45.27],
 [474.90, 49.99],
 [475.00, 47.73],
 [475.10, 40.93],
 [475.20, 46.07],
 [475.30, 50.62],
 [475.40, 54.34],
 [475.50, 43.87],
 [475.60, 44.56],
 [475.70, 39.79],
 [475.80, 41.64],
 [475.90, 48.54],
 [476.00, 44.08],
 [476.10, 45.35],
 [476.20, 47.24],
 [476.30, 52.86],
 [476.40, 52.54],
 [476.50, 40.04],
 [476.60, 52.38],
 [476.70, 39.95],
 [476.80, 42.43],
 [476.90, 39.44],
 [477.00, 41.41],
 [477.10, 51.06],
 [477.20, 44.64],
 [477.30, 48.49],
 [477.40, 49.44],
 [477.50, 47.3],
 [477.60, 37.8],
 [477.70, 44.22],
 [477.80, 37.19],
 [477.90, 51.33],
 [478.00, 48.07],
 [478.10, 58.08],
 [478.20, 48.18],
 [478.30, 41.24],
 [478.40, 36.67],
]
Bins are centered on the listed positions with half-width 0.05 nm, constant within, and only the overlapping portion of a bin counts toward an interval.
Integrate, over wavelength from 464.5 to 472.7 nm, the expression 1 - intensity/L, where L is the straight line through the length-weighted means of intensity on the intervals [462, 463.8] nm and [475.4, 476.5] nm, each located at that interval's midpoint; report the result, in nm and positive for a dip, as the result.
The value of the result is 0.25 nm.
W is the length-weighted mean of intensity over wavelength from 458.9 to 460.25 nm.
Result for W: 43.1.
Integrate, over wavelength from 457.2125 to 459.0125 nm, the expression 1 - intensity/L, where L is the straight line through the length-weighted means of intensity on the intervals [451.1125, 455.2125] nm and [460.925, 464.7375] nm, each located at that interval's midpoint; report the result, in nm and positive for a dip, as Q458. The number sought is -0.03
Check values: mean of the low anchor 41.3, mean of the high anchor 45.7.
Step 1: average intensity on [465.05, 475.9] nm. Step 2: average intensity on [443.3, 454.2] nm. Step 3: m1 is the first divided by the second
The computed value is 1.1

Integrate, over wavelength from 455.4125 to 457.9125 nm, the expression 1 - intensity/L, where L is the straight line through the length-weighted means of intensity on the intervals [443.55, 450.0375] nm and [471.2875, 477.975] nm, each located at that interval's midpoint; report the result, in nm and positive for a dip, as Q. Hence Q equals -0.193 nm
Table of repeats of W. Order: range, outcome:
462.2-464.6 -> 45.3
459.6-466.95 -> 44.5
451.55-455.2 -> 40.9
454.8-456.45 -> 43.9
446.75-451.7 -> 43.2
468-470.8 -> 45.4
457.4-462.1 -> 44.6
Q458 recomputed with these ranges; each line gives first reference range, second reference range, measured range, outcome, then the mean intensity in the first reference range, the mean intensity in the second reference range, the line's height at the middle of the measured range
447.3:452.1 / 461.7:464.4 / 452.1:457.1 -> 0.20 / 43.2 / 45.8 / 44.2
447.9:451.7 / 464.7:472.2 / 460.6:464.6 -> -0.15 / 43.3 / 44.6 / 44.2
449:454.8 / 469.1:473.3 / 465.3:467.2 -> 0.09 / 42.1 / 45.9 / 44.9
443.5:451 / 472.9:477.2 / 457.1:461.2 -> -0.09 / 40.9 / 46.1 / 43.1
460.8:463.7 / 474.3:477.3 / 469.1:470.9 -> 0.04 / 46.1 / 46.4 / 46.3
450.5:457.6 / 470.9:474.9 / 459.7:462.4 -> -0.08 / 42.9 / 46.2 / 44.1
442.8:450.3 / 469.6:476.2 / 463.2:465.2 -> -0.01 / 40.5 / 45.9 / 44.1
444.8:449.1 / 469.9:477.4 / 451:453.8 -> 0.05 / 40.1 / 45.9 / 41.3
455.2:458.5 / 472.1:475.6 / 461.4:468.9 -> 0.21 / 45.6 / 46.2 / 45.9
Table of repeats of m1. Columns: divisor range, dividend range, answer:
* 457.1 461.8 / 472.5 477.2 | 1.03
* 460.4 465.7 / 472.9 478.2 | 1.02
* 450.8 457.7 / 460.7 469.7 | 1.04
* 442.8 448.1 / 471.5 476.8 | 1.17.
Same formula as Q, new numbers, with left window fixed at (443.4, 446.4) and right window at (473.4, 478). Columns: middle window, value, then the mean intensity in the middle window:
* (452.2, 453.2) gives 0.02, 38.7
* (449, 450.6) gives -0.20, 43.7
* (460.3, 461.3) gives -0.08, 45.3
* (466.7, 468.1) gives 0.02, 43.1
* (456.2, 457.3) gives -0.13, 45.4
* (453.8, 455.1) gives -0.09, 42.9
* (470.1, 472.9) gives -0.06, 45.6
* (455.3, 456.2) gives -0.11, 45.5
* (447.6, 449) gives -0.14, 42.4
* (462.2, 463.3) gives -0.09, 45.7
